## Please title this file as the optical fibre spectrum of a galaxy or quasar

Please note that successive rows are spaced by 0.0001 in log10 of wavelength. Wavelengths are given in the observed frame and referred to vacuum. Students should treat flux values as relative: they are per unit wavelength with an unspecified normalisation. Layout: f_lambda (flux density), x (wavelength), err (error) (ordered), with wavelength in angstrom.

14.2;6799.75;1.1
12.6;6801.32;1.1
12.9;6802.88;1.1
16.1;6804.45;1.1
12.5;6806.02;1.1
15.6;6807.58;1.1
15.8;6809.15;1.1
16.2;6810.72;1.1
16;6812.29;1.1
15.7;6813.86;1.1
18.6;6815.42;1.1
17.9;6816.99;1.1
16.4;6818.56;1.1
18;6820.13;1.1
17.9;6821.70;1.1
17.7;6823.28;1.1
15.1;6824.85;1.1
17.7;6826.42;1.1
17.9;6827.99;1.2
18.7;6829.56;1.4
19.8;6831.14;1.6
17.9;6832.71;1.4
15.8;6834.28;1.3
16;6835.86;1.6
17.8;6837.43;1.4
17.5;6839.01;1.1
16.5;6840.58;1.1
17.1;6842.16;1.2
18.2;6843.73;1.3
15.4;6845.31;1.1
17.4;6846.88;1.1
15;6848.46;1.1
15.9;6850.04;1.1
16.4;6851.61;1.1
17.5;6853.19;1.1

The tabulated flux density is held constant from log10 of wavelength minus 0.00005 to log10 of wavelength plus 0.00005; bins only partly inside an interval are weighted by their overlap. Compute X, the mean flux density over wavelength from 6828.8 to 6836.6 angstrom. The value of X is 17.6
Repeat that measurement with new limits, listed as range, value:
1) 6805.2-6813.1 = 15.2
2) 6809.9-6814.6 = 16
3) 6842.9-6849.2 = 16.5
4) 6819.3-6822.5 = 17.9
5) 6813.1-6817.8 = 17.4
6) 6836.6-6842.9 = 17.2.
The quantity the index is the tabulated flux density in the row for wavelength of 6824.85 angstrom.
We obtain 15.1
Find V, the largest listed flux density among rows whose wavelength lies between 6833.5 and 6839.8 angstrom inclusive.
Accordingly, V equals 17.8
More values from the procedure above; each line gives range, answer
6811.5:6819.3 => 18.6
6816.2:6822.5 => 18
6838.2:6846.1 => 18.2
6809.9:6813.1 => 16.2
